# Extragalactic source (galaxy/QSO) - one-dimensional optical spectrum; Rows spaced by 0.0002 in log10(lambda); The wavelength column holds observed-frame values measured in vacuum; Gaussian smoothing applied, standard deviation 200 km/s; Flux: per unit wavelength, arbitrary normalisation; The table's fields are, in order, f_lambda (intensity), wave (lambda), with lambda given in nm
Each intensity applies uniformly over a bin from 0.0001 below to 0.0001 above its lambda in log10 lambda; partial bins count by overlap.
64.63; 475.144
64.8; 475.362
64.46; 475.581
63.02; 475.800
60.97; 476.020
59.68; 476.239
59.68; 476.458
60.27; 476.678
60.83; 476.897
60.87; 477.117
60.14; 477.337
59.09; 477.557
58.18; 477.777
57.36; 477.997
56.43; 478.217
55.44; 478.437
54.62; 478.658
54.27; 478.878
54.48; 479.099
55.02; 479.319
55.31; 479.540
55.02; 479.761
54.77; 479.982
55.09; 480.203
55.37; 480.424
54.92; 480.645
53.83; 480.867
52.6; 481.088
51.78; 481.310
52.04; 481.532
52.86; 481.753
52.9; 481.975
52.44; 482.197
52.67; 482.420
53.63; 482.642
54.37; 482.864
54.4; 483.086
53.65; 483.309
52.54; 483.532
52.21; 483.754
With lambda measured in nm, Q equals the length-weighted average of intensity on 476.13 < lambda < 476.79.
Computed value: 59.9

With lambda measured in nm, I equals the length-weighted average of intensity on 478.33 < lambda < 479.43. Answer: 54.8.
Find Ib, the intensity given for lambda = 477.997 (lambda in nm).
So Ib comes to 57.36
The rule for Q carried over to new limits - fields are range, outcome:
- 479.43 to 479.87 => 55.2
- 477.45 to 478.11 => 58.2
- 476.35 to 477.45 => 60.3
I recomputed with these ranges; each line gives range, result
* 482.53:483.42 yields 54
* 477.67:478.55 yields 56.8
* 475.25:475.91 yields 64.1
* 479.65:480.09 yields 54.9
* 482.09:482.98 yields 53.3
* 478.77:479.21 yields 54.4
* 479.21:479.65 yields 55.1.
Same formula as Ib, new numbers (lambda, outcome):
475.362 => 64.8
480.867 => 53.83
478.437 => 55.44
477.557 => 59.09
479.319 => 55.02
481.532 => 52.04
